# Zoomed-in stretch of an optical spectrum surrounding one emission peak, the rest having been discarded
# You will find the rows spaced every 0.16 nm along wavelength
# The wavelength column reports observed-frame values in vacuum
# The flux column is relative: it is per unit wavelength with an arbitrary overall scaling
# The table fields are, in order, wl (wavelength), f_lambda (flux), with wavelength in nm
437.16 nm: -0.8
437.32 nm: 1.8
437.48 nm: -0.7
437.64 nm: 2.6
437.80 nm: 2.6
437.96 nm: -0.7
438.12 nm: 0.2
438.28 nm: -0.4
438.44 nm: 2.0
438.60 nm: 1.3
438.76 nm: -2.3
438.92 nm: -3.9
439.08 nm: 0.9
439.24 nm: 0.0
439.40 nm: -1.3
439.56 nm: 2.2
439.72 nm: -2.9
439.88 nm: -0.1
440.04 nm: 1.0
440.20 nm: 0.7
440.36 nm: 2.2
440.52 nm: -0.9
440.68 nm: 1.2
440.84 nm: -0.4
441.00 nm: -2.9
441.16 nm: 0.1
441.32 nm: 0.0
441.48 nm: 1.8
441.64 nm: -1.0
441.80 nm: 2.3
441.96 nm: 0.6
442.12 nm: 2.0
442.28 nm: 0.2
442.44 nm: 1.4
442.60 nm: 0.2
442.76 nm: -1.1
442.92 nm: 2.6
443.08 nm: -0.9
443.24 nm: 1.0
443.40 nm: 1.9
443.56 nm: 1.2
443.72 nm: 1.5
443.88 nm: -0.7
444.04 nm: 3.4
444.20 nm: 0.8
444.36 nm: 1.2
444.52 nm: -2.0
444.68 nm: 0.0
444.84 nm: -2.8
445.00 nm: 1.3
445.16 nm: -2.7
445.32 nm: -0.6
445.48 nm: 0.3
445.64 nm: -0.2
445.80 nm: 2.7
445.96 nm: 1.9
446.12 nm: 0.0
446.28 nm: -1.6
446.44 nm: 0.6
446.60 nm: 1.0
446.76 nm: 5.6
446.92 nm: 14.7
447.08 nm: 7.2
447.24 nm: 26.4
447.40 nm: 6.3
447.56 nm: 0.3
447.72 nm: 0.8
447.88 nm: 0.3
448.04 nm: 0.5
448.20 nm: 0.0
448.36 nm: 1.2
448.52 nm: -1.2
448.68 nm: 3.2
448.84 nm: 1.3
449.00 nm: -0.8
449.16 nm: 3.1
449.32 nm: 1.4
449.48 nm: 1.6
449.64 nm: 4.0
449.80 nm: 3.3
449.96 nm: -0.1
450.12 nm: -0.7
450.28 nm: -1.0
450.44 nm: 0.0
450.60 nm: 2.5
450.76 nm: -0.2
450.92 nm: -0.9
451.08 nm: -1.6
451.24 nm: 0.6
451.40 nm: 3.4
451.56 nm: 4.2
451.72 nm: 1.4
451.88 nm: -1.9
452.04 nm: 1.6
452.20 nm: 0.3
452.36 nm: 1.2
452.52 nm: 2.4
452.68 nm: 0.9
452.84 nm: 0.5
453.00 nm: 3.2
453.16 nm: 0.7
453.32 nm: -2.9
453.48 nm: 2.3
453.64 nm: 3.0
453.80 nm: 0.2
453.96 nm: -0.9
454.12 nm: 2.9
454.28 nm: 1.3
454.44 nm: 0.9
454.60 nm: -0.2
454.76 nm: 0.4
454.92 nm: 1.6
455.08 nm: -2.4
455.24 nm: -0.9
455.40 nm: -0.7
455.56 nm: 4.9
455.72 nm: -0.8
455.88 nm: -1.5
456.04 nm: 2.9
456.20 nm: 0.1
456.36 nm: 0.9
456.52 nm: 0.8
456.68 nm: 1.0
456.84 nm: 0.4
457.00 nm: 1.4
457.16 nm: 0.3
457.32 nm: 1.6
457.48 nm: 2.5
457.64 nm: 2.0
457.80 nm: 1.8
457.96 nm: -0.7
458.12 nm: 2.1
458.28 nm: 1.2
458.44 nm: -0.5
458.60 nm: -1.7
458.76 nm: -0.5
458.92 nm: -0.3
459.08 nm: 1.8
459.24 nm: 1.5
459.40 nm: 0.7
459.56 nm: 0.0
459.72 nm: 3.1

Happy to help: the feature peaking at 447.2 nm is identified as [O II] 3727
